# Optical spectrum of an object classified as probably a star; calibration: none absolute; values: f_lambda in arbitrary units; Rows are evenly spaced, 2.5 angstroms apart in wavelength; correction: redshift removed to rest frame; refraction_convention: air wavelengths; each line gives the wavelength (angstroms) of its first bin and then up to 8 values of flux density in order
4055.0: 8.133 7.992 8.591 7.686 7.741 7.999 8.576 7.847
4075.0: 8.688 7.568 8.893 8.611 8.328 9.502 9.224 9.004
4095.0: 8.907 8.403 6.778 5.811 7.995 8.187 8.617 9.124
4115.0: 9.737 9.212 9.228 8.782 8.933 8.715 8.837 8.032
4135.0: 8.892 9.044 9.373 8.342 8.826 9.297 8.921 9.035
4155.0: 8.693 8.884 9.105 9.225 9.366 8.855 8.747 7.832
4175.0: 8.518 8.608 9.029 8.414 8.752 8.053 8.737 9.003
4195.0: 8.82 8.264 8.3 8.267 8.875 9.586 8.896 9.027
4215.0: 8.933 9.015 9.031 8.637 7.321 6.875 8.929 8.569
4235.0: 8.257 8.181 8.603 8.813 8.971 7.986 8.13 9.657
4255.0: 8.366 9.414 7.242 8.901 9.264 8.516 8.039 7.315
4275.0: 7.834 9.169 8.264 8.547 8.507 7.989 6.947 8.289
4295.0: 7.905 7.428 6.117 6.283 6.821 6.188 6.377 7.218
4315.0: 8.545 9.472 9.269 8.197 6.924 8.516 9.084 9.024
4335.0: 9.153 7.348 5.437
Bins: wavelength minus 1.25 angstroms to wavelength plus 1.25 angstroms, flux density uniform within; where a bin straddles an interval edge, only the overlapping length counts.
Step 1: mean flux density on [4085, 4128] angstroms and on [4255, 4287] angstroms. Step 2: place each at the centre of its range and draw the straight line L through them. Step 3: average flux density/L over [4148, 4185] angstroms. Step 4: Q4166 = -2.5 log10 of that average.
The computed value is -0.04 mag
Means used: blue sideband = 8.59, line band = 8.81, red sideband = 8.41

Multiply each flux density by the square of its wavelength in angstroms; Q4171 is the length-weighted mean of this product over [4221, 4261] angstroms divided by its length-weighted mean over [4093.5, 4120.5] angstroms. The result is 1.07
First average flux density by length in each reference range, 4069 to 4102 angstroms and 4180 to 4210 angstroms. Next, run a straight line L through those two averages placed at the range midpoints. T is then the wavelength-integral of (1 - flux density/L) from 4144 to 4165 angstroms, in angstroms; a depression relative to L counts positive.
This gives -1.08 angstroms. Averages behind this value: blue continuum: 8.43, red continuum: 8.67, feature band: 9.02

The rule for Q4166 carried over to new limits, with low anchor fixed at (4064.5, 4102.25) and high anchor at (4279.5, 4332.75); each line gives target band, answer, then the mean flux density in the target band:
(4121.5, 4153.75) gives -0.08 mag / 8.85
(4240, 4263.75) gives -0.09 mag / 8.61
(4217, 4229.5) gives -0.02 mag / 8.17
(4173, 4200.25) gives -0.06 mag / 8.58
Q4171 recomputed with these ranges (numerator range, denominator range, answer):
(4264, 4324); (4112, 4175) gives 0.95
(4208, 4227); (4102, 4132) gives 1.05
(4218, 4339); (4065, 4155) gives 1.02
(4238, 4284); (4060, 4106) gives 1.13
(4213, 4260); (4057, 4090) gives 1.10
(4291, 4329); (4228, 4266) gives 0.91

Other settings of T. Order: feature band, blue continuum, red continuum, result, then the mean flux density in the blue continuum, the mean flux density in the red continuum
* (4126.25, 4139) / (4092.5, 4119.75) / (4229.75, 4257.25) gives -0.5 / 8.35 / 8.61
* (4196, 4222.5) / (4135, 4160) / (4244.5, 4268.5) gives -0.1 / 8.94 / 8.64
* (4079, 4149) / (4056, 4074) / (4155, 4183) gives -2.1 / 8.07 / 8.79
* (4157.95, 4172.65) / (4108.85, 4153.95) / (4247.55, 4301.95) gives -0.3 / 8.94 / 8.15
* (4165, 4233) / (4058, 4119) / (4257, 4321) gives -4.1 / 8.37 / 7.89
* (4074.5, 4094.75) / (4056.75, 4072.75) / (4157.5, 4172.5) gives -1.2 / 8.08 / 8.94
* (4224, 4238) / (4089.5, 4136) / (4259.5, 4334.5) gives 0.2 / 8.54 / 7.96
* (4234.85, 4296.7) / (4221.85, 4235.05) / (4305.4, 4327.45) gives -3.3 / 8.06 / 7.78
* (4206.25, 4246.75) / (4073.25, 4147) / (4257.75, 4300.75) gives -1.8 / 8.61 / 8.07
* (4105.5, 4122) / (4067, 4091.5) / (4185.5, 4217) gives -0.7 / 8.54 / 8.74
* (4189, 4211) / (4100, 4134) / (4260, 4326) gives -1.5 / 8.49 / 7.85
